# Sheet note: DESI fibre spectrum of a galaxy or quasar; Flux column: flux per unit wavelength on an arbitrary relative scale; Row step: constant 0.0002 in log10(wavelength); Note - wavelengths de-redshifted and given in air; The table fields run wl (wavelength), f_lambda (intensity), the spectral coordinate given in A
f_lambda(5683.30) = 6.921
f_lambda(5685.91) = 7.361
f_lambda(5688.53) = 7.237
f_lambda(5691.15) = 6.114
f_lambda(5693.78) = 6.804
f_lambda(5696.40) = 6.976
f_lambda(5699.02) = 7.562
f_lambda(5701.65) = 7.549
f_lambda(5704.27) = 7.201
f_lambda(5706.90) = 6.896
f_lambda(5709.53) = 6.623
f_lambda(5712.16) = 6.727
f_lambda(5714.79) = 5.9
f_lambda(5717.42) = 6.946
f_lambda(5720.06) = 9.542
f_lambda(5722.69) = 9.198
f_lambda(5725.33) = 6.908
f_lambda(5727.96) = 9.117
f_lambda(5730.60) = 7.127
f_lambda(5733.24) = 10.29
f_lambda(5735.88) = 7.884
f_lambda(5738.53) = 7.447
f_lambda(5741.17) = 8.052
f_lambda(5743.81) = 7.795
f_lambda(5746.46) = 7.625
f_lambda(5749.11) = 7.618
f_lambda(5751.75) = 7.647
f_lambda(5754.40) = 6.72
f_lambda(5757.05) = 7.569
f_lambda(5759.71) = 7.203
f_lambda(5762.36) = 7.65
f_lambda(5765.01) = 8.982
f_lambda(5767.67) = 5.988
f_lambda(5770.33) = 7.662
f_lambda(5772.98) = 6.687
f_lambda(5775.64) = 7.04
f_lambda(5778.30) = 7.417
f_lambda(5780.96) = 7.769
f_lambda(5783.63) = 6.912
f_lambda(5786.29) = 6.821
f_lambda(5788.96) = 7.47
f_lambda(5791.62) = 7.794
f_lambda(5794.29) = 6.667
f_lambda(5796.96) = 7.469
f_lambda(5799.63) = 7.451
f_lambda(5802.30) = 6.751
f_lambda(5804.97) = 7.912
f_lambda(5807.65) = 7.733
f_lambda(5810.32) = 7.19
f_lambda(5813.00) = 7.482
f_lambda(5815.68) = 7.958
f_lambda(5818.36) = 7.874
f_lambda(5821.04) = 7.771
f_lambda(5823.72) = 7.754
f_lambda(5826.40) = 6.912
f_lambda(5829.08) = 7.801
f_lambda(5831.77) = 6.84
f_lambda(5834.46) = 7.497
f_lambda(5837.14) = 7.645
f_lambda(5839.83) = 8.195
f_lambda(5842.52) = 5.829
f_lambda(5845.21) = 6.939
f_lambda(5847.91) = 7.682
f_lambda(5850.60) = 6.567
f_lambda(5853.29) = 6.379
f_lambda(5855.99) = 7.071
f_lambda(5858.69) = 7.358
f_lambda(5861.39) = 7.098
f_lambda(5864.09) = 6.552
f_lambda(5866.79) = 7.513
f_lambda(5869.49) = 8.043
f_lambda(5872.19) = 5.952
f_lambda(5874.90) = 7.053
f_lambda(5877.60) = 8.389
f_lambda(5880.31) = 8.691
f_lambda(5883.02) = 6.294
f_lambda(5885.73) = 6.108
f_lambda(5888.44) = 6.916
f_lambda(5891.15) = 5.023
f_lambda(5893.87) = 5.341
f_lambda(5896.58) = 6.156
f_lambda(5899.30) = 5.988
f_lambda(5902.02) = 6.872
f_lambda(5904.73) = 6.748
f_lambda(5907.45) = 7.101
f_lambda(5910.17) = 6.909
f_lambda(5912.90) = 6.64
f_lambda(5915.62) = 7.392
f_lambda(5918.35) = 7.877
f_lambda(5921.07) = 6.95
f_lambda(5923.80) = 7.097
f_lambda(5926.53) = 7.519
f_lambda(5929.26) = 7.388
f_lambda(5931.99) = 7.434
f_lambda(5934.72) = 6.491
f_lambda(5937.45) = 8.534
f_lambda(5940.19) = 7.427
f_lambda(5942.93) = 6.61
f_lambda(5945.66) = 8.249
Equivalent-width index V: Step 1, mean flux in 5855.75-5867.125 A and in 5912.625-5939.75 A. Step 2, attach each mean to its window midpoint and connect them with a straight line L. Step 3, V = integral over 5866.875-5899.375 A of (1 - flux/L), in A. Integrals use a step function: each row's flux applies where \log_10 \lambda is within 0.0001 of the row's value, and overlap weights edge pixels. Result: 2.1 A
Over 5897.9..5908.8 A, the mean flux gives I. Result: 6.68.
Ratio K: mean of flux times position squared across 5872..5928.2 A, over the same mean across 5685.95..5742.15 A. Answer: 1.0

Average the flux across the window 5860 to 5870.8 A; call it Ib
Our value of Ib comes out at 7.3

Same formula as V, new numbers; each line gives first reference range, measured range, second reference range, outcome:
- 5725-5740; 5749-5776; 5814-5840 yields 2.3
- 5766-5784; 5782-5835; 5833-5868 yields -2.2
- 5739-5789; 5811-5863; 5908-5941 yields 0.4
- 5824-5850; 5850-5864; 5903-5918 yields 0.6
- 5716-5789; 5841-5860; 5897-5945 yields 1.3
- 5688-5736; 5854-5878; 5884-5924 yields -1.4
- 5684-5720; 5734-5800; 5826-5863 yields -3.5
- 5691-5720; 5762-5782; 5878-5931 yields -1.3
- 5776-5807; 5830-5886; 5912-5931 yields 1.1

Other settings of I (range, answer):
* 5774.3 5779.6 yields 7.23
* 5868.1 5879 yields 7.37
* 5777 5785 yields 7.36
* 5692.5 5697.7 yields 6.89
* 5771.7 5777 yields 6.87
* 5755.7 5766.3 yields 7.84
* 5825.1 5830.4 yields 7.36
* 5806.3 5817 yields 7.59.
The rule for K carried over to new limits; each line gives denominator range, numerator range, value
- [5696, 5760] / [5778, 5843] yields 1.00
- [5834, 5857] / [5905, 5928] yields 1.04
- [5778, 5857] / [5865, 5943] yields 0.98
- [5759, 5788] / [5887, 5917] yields 0.93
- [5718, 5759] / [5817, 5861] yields 0.94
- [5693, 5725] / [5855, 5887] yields 1.04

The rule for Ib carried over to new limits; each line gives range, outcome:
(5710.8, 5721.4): 7.28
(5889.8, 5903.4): 5.88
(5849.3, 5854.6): 6.48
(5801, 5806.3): 7.34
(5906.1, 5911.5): 7.01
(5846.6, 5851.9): 7.13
